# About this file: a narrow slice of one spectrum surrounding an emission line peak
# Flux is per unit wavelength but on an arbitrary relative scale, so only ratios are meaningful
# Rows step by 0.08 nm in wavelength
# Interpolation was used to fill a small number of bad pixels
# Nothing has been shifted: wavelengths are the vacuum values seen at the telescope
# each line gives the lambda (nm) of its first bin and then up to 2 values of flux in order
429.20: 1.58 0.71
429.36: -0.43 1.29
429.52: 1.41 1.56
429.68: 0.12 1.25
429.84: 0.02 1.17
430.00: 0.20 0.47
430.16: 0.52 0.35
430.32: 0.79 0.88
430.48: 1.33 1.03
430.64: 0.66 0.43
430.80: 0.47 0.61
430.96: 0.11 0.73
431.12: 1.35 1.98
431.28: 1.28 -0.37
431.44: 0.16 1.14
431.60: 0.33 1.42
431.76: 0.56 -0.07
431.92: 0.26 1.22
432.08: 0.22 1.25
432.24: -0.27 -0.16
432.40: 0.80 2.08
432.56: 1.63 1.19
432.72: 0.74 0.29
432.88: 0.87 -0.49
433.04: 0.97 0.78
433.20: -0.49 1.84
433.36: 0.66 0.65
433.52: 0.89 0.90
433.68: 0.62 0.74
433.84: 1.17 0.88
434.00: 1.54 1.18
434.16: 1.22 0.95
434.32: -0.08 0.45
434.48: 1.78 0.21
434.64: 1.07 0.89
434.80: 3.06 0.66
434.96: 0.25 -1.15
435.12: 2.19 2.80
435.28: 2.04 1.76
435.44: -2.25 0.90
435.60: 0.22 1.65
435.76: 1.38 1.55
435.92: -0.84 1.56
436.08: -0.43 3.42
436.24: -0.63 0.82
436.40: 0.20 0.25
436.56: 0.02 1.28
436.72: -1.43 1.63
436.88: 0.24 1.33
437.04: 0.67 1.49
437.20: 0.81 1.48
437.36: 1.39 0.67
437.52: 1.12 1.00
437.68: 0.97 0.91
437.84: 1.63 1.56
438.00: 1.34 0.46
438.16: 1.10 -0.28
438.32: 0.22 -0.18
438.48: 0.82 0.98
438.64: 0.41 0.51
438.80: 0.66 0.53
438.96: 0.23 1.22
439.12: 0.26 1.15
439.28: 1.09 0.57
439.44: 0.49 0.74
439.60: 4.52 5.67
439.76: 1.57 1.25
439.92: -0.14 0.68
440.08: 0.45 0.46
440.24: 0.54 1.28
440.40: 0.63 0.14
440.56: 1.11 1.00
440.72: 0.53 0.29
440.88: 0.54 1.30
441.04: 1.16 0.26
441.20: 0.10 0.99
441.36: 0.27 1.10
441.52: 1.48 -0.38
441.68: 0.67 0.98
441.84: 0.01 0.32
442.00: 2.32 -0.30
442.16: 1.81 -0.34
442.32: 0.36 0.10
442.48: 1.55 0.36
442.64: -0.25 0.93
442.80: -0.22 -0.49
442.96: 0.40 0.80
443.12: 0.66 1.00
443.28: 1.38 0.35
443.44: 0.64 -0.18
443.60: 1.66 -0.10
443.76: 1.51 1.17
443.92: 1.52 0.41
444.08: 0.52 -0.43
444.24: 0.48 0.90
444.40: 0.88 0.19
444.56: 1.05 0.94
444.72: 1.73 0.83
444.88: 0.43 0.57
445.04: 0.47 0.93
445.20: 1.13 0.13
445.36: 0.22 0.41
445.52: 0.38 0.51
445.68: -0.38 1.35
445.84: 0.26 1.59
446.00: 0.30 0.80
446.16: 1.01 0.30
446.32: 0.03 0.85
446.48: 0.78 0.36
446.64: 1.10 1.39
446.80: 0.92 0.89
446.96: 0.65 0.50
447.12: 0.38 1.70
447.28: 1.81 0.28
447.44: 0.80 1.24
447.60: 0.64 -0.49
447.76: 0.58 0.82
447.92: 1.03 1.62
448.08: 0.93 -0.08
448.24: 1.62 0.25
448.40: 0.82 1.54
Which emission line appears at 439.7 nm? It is H-gamma 4340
